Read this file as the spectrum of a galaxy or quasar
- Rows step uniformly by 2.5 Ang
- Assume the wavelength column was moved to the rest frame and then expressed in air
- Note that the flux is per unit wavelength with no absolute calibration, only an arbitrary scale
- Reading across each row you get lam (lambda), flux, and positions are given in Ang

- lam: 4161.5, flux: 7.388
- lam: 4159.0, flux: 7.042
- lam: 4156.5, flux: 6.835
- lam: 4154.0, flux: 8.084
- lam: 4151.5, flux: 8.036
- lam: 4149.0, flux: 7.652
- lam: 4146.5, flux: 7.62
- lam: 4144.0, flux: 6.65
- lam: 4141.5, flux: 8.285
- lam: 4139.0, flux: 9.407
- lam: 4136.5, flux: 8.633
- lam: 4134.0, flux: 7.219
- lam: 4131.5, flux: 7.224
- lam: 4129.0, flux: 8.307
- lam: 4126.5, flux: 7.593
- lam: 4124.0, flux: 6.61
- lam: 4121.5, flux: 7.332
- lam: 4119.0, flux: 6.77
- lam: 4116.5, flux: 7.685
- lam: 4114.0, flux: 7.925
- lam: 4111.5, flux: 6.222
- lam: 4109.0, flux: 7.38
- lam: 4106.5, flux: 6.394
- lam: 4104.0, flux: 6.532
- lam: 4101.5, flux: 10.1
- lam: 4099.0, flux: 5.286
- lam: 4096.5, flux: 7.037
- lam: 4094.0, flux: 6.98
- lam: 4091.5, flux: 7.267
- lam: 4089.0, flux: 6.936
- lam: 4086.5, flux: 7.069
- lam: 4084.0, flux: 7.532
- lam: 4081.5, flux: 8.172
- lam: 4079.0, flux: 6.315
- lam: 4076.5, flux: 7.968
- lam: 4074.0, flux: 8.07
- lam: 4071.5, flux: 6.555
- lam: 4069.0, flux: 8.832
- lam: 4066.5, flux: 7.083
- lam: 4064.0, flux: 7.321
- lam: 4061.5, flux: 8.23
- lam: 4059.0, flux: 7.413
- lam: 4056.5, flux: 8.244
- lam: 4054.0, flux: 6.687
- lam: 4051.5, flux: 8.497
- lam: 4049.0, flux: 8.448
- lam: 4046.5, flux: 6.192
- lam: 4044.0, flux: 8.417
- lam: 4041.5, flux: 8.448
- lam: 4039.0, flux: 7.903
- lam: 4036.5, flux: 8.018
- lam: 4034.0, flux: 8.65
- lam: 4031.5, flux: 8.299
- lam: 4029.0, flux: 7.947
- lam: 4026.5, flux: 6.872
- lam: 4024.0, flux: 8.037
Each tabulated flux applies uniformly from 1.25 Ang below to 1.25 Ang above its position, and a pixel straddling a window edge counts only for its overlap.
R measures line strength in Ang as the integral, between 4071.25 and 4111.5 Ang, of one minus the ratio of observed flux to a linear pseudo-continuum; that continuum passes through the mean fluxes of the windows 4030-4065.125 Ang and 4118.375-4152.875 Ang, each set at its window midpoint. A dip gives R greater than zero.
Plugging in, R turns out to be 3.0 Ang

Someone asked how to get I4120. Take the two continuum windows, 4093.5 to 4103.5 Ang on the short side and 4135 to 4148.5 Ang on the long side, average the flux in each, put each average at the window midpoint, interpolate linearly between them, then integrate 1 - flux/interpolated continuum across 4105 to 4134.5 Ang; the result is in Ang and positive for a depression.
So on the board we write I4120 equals 1.8 Ang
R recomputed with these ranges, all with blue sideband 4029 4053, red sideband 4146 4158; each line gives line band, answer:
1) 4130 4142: -0.7 Ang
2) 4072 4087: 0.8 Ang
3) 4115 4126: 0.9 Ang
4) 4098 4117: 1.5 Ang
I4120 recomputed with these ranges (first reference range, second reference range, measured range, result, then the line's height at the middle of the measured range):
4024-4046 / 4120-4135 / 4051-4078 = 0.4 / 7.8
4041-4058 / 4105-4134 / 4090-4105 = 0.4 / 7.4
